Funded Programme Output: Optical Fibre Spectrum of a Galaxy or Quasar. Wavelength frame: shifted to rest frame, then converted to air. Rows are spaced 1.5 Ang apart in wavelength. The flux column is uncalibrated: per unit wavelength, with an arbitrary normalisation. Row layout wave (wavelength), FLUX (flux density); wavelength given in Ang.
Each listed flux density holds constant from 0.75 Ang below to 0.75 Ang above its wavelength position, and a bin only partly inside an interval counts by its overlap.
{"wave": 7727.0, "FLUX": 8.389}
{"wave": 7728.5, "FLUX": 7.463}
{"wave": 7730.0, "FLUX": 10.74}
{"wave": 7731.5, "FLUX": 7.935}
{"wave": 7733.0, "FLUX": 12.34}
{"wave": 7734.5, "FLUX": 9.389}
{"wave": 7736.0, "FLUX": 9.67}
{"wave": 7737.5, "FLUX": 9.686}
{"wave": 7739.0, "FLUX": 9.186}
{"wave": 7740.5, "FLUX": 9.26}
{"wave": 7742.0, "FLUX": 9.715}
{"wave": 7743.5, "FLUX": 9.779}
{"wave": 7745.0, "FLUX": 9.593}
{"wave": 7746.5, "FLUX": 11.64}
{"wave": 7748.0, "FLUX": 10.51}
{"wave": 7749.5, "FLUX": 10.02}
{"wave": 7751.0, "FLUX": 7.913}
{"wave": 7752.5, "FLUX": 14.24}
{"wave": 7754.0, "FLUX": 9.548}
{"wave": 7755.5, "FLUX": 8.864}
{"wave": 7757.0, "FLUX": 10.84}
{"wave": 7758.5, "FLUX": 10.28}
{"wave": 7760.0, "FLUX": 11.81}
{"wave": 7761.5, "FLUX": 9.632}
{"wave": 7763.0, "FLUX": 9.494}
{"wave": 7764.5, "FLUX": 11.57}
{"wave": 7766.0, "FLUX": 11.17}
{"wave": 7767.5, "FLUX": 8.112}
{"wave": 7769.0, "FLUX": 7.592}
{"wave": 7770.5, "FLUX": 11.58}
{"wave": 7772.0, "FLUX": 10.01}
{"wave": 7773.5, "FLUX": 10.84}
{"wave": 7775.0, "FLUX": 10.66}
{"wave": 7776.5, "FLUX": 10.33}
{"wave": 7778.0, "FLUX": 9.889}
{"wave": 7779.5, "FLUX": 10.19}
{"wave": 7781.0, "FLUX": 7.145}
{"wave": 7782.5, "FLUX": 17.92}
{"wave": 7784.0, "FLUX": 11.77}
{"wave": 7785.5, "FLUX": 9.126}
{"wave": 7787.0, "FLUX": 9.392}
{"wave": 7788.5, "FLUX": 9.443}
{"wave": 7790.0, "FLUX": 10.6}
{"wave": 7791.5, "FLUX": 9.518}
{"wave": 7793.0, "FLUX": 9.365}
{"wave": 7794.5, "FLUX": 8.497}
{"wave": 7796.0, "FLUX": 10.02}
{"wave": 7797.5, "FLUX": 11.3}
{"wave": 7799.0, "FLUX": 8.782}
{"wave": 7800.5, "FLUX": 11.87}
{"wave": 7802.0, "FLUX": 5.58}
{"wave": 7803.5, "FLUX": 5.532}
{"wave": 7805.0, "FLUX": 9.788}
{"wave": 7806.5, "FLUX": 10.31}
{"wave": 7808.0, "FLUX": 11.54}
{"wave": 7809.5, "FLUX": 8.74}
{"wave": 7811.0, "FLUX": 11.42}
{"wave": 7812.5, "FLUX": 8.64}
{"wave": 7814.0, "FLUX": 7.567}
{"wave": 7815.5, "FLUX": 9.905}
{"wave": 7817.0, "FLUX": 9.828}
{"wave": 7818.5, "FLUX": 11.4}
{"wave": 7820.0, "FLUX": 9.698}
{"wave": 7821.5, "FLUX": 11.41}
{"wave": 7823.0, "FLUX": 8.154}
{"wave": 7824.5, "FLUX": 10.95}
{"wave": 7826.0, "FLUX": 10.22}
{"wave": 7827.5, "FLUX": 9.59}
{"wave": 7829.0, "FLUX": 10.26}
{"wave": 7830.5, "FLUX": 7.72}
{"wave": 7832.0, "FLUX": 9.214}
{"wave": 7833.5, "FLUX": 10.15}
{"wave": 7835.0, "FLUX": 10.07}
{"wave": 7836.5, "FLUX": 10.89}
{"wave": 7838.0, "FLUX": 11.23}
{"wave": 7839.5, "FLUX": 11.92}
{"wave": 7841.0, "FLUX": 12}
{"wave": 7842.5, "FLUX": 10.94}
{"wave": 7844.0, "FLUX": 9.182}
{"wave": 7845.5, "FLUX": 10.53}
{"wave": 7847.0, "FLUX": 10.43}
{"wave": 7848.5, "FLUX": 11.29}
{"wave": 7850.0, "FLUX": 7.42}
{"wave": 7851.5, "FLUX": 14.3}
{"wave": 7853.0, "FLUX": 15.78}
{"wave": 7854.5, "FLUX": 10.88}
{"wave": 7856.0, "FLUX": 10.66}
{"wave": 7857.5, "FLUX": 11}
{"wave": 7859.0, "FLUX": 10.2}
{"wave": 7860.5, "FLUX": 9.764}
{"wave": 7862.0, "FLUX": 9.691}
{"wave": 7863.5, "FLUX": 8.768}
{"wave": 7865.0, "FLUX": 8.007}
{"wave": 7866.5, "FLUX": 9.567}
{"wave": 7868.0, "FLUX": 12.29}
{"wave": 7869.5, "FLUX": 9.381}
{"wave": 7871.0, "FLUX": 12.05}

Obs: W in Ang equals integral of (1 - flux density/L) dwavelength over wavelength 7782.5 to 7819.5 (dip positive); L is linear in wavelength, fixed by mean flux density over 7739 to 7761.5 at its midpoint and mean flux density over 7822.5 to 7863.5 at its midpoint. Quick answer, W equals 2.3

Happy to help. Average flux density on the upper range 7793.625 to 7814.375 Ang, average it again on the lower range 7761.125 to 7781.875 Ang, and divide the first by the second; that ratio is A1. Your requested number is 0.94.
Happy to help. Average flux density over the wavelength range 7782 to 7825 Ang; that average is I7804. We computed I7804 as 9.88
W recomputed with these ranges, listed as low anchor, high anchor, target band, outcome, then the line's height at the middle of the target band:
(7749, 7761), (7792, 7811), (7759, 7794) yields -1.28 Ang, 9.94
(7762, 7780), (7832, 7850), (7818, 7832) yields 0.80 Ang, 10.5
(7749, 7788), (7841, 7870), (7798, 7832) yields 3.19 Ang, 10.5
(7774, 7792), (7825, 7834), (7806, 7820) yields -0.02 Ang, 9.89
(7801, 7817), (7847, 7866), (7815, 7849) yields -1.81 Ang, 9.78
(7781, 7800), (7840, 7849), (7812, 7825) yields 1.03 Ang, 10.6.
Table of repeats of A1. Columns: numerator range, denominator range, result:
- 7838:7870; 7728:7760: 1.07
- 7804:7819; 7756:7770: 0.98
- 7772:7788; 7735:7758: 1.06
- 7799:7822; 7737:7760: 0.94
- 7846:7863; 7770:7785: 1.00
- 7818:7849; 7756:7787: 0.99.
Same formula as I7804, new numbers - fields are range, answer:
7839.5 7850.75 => 10.4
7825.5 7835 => 9.55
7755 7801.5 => 10.2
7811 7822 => 9.85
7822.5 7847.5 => 10.2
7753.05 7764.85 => 10.3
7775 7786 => 10.9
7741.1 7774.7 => 10.2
